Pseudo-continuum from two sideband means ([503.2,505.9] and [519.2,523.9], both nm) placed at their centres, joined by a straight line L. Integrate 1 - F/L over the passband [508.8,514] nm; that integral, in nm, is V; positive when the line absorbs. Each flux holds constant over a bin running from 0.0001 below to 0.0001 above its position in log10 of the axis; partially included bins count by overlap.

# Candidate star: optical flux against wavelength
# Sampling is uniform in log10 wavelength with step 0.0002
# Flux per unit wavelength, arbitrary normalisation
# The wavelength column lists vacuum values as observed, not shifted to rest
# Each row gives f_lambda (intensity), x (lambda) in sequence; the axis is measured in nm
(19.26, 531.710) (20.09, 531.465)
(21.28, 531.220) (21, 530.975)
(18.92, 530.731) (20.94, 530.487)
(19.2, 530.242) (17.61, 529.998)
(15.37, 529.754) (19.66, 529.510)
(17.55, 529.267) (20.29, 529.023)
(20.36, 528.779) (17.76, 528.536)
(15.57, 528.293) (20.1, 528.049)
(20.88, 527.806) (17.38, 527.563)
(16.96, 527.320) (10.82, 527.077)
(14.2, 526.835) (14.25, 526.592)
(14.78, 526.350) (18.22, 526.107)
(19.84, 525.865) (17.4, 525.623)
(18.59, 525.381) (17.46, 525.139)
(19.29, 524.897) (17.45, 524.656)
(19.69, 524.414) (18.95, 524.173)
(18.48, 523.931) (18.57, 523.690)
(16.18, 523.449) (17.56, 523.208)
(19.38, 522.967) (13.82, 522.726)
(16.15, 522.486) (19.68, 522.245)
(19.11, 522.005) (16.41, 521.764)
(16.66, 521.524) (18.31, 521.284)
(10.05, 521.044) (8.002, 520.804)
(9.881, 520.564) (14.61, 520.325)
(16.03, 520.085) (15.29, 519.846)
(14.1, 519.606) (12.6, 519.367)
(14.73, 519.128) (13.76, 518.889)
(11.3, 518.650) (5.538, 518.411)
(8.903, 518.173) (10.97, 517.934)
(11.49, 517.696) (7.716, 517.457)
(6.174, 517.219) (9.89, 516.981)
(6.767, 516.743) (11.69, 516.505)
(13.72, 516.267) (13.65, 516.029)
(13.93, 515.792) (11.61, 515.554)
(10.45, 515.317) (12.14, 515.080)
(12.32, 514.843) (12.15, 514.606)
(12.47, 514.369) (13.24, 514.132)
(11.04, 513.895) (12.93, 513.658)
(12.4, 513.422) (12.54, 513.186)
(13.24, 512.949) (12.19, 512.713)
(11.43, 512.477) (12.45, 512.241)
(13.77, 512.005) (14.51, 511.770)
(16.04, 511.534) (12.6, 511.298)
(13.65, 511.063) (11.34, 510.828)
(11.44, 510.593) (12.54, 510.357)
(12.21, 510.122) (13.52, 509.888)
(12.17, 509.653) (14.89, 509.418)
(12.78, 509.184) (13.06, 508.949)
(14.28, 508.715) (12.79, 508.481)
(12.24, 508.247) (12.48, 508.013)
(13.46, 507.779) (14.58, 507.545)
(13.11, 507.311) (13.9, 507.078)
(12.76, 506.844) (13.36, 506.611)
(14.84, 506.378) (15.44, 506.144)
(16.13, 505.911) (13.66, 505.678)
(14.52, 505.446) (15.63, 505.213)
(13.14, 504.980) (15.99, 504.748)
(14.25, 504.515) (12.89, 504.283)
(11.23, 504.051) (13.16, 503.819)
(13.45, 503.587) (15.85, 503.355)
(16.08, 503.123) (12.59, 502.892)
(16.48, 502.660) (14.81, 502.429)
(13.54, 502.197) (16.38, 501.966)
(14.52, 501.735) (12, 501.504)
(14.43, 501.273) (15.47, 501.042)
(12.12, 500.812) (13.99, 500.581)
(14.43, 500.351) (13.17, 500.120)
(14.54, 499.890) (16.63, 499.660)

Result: 0.629 nm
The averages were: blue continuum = 14.1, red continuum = 15.4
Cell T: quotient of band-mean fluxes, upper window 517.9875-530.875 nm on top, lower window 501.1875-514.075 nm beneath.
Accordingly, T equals 1.2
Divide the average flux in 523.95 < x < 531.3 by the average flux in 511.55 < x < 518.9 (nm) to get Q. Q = 1.57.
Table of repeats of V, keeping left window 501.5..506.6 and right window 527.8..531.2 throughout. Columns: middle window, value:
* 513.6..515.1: 0.36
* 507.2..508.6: 0.18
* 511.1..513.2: 0.35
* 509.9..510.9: 0.22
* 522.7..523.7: 0.03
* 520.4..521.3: 0.34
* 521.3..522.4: -0.02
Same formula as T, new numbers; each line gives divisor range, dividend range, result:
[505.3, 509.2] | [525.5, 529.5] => 1.26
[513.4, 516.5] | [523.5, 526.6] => 1.45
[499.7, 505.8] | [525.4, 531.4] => 1.27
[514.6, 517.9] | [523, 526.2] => 1.67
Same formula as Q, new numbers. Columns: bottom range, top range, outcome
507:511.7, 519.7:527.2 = 1.24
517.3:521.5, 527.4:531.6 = 1.58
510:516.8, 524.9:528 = 1.35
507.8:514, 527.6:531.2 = 1.47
